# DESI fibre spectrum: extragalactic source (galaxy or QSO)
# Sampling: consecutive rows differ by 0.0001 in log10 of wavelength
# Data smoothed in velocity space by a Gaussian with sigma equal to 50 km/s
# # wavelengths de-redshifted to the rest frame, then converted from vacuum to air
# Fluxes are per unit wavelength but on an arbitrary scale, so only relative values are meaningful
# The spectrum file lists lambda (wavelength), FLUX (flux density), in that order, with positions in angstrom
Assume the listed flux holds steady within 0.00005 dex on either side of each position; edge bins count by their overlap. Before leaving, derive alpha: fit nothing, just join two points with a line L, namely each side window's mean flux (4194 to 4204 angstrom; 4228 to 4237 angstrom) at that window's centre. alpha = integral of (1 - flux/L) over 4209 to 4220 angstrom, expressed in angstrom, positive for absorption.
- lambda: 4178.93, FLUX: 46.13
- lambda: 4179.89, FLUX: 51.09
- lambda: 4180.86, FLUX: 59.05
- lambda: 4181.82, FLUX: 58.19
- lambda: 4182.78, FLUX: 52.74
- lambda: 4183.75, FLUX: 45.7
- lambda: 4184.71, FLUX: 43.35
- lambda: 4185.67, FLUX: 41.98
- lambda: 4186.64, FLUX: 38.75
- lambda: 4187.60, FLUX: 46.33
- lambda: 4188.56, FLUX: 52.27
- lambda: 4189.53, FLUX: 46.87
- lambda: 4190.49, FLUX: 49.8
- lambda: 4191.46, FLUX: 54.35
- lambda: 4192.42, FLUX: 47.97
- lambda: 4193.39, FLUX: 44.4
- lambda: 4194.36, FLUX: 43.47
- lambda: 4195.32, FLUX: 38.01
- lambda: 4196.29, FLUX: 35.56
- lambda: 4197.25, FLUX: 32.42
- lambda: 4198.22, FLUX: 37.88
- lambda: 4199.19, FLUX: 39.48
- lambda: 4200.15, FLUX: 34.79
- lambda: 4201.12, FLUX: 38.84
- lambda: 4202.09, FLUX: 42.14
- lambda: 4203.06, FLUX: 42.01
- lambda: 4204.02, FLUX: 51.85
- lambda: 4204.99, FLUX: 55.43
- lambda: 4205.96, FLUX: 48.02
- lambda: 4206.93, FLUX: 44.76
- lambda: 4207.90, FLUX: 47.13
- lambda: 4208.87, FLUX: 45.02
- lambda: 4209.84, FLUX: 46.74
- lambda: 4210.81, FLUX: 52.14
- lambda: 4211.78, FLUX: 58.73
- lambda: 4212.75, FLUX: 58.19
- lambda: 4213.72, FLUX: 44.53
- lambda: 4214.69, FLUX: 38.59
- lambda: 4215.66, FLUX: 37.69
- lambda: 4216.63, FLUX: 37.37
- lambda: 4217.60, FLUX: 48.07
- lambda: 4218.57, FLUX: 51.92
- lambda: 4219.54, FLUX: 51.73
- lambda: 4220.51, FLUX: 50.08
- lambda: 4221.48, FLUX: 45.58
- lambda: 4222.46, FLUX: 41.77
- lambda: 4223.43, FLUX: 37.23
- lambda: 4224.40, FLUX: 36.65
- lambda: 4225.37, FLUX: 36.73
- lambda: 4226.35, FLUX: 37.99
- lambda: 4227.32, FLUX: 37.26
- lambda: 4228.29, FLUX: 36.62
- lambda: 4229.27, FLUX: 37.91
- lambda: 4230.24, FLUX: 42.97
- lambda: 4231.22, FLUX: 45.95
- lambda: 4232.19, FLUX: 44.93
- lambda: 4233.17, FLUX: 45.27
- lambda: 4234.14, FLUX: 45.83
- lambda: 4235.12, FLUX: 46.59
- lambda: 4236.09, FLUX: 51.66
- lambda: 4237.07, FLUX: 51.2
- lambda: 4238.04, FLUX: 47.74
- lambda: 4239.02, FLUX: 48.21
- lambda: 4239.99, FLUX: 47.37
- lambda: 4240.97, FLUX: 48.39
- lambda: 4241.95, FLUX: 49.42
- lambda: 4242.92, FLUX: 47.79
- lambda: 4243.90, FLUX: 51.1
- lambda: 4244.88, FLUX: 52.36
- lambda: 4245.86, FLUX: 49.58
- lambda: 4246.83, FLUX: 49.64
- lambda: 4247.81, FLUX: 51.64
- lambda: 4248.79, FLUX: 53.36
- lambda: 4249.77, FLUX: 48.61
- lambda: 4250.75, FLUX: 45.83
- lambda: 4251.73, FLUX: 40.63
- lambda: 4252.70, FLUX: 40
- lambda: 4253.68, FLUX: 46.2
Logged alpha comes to -1.6 angstrom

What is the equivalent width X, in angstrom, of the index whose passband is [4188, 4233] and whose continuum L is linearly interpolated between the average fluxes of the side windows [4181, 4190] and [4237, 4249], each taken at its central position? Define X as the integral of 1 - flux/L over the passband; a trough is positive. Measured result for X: 4.2 angstrom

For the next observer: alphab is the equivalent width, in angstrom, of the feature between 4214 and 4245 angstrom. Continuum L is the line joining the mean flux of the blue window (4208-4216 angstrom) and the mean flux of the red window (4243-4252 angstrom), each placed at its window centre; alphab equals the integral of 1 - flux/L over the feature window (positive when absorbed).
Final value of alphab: 2.54 angstrom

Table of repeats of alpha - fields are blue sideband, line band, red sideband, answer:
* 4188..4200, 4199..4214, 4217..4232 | -1.41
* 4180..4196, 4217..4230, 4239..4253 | 1.58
